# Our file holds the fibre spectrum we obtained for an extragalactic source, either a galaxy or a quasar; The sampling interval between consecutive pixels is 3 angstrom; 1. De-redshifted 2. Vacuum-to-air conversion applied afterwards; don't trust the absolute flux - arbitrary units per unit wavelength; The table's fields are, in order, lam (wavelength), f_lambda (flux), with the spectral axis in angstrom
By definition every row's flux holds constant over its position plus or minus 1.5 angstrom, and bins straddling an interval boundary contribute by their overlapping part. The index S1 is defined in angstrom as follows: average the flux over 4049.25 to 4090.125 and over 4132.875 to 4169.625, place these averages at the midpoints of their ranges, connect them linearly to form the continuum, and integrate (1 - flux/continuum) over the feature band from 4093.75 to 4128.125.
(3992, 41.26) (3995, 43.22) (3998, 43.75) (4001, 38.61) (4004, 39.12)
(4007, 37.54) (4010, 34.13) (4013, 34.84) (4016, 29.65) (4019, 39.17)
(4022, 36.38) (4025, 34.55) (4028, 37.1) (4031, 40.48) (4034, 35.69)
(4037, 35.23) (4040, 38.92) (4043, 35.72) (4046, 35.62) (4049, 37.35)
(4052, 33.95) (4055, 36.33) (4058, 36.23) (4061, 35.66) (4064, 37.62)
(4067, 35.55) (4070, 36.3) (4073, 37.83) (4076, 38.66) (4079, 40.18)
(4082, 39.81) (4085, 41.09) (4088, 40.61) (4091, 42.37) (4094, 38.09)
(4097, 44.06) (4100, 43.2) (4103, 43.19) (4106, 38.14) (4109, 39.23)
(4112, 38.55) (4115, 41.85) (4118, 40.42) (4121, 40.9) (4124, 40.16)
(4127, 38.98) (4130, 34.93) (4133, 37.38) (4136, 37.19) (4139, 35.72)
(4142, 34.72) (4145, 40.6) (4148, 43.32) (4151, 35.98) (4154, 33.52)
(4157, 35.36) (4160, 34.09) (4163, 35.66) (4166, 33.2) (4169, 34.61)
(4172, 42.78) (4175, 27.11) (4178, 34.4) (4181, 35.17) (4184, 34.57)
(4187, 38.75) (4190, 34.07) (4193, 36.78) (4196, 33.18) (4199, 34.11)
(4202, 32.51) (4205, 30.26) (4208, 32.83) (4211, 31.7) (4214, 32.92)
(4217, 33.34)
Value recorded -3.42 angstrom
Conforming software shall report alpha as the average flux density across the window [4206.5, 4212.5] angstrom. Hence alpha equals 32.3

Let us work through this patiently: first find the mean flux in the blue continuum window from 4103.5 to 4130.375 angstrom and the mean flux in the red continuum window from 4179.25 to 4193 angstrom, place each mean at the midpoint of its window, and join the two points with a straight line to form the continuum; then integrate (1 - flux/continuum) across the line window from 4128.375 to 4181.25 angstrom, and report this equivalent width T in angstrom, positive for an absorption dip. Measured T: 2.2 angstrom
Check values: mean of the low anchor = 39.6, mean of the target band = 35.9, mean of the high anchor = 35.7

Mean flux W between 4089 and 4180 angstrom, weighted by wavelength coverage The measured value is 38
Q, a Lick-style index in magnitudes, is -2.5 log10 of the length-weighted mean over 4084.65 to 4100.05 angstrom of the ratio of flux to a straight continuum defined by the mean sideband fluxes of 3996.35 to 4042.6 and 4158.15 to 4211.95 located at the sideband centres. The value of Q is -0.160 mag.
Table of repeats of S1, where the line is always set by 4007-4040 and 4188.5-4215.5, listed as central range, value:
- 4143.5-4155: -1.6 angstrom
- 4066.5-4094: -3.3 angstrom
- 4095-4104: -2.2 angstrom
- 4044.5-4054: 0.0 angstrom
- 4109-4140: -3.9 angstrom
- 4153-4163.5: -0.2 angstrom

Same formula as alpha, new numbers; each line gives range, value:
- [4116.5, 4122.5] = 40.7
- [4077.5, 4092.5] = 40.8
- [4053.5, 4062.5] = 36.1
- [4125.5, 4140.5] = 36.8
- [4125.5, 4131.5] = 37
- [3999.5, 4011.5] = 37.4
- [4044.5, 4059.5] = 35.9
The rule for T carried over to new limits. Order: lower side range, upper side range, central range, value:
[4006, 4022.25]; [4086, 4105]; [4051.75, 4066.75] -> 1.06 angstrom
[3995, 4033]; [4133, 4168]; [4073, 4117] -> -4.57 angstrom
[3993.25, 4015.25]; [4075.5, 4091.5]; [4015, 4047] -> 2.28 angstrom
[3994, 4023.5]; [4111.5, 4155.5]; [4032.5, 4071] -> 1.66 angstrom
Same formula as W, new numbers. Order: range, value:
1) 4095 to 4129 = 40.7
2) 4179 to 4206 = 34.5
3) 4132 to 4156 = 37.3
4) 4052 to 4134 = 39.1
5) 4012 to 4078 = 36.4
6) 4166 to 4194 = 35.2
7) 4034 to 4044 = 36.5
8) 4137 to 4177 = 35.9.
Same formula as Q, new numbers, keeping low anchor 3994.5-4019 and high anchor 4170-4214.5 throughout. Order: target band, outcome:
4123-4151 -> -0.085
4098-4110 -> -0.154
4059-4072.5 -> 0.000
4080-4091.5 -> -0.135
